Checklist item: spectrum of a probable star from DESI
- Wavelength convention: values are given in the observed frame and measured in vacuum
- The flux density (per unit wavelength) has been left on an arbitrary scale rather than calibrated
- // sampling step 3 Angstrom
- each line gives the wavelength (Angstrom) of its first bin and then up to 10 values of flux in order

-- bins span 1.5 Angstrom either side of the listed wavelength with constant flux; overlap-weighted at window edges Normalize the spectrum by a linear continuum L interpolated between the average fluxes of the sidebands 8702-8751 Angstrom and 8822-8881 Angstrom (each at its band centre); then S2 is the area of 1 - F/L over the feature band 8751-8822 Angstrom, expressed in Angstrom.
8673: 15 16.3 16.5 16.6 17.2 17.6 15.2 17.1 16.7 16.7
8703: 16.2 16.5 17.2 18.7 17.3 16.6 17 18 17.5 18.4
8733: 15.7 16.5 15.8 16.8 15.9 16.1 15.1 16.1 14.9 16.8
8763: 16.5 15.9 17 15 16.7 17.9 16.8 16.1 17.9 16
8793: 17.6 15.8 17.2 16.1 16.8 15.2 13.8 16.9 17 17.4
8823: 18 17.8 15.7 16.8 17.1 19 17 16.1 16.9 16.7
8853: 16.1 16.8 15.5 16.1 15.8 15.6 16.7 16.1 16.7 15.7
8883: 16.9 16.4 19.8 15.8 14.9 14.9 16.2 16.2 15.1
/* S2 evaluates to 1.42 Angstrom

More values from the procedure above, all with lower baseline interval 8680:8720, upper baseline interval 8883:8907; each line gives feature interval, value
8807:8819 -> 0.5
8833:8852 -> -0.8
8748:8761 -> 0.8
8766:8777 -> 0.3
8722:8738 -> -0.4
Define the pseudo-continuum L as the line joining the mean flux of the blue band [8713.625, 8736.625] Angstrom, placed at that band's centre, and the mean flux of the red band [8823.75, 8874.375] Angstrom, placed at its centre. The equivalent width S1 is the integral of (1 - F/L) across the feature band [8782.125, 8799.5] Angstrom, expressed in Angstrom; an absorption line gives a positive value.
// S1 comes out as 0.1 Angstrom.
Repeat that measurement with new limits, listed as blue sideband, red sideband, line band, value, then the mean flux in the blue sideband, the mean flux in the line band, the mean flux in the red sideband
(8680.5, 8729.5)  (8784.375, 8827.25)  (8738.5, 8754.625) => 0.87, 17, 16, 16.7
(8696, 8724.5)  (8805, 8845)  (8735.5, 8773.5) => 2.09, 17.1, 16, 16.8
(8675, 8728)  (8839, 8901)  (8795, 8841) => -0.56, 16.9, 16.7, 16.3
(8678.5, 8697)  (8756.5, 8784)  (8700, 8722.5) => -0.56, 16.7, 17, 16.4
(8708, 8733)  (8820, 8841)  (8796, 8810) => 0.98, 17.5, 16.2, 17.4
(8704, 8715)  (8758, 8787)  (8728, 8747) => 0.55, 17.4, 16.5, 16.6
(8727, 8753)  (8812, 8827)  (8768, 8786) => 0.19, 16.4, 16.6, 17.3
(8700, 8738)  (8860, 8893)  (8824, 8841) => -0.62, 17.1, 17.3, 16.5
